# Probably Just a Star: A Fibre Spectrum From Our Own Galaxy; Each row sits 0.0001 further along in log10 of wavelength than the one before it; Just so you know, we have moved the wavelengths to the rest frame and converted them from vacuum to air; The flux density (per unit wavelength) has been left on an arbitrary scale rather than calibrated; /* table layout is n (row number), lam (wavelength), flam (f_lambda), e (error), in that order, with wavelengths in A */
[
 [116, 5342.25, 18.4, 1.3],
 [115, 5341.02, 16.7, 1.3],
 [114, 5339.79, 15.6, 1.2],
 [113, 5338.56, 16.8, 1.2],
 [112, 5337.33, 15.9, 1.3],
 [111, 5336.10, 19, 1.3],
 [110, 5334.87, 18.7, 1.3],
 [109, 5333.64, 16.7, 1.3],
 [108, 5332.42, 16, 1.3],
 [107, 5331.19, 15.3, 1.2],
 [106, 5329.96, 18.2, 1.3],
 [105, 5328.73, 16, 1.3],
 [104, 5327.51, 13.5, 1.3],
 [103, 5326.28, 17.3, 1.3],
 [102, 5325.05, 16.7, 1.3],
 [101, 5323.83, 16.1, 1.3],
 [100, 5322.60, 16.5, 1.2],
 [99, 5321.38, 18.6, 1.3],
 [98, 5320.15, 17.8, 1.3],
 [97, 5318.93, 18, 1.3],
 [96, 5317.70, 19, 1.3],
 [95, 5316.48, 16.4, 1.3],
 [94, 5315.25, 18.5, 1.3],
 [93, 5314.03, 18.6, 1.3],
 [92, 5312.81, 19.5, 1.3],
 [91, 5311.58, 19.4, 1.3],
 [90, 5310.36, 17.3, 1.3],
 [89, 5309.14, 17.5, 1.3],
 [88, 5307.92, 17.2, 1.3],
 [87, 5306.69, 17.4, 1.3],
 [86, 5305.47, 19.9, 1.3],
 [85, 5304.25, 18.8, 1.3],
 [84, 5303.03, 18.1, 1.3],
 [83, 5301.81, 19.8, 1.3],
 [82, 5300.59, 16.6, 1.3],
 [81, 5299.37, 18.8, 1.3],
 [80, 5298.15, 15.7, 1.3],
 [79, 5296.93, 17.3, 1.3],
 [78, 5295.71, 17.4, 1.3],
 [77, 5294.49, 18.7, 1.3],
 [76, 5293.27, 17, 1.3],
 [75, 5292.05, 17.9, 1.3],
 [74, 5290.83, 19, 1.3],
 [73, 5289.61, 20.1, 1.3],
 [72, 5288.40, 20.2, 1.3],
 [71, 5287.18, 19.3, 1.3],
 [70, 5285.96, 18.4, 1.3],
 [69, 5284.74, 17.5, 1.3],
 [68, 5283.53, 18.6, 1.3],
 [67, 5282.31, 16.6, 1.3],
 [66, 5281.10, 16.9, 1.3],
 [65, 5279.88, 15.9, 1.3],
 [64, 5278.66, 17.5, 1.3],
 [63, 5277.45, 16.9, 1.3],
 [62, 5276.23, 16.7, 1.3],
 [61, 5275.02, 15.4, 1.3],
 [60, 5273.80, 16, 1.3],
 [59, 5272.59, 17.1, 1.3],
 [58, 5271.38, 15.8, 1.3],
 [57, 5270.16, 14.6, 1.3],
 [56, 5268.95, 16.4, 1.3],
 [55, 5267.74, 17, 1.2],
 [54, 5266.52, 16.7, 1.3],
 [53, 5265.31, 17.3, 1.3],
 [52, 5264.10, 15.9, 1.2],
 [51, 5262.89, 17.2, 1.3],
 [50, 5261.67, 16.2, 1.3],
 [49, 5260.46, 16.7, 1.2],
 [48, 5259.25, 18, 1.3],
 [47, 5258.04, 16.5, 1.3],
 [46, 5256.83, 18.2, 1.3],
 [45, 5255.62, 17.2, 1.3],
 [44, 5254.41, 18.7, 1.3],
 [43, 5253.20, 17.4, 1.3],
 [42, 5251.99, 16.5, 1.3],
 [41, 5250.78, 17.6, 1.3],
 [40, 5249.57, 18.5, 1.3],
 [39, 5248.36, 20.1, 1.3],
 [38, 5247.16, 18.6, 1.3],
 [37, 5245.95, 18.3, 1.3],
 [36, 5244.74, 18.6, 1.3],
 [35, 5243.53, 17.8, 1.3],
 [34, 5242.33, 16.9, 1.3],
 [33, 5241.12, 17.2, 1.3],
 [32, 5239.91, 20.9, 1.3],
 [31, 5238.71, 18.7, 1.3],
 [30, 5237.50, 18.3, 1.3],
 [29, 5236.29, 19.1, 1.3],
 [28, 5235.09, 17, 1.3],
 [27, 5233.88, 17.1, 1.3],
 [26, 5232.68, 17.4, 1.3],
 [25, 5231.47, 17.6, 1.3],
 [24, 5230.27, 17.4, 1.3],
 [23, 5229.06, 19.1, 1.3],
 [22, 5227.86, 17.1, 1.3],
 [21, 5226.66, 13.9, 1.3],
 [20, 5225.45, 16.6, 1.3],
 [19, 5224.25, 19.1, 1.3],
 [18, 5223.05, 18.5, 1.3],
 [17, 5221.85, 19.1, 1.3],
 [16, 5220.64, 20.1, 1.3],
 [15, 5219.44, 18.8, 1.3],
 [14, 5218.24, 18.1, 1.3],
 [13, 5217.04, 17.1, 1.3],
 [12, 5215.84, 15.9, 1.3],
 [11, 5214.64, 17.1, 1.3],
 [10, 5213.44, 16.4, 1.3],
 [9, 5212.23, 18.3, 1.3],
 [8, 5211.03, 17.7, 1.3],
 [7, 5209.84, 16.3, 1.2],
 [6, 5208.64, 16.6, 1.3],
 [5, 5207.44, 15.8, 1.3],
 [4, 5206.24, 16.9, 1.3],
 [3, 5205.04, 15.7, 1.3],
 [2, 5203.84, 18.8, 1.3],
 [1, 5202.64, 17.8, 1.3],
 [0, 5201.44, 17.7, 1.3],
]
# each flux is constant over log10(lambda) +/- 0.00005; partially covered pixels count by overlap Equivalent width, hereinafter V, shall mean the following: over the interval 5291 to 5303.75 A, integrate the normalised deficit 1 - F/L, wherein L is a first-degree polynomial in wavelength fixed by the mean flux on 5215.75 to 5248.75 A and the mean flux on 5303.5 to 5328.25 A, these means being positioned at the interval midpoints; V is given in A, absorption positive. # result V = 0.0 A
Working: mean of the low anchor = 18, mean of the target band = 17.8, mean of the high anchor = 17.7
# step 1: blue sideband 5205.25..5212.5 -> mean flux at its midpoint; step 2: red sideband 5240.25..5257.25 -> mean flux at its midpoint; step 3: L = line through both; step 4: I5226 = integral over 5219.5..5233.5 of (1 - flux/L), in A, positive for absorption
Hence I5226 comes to -0.4 A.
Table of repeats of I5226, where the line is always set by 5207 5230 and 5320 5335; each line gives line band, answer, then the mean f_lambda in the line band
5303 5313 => -0.9 A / 18.3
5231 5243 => -0.5 A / 18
